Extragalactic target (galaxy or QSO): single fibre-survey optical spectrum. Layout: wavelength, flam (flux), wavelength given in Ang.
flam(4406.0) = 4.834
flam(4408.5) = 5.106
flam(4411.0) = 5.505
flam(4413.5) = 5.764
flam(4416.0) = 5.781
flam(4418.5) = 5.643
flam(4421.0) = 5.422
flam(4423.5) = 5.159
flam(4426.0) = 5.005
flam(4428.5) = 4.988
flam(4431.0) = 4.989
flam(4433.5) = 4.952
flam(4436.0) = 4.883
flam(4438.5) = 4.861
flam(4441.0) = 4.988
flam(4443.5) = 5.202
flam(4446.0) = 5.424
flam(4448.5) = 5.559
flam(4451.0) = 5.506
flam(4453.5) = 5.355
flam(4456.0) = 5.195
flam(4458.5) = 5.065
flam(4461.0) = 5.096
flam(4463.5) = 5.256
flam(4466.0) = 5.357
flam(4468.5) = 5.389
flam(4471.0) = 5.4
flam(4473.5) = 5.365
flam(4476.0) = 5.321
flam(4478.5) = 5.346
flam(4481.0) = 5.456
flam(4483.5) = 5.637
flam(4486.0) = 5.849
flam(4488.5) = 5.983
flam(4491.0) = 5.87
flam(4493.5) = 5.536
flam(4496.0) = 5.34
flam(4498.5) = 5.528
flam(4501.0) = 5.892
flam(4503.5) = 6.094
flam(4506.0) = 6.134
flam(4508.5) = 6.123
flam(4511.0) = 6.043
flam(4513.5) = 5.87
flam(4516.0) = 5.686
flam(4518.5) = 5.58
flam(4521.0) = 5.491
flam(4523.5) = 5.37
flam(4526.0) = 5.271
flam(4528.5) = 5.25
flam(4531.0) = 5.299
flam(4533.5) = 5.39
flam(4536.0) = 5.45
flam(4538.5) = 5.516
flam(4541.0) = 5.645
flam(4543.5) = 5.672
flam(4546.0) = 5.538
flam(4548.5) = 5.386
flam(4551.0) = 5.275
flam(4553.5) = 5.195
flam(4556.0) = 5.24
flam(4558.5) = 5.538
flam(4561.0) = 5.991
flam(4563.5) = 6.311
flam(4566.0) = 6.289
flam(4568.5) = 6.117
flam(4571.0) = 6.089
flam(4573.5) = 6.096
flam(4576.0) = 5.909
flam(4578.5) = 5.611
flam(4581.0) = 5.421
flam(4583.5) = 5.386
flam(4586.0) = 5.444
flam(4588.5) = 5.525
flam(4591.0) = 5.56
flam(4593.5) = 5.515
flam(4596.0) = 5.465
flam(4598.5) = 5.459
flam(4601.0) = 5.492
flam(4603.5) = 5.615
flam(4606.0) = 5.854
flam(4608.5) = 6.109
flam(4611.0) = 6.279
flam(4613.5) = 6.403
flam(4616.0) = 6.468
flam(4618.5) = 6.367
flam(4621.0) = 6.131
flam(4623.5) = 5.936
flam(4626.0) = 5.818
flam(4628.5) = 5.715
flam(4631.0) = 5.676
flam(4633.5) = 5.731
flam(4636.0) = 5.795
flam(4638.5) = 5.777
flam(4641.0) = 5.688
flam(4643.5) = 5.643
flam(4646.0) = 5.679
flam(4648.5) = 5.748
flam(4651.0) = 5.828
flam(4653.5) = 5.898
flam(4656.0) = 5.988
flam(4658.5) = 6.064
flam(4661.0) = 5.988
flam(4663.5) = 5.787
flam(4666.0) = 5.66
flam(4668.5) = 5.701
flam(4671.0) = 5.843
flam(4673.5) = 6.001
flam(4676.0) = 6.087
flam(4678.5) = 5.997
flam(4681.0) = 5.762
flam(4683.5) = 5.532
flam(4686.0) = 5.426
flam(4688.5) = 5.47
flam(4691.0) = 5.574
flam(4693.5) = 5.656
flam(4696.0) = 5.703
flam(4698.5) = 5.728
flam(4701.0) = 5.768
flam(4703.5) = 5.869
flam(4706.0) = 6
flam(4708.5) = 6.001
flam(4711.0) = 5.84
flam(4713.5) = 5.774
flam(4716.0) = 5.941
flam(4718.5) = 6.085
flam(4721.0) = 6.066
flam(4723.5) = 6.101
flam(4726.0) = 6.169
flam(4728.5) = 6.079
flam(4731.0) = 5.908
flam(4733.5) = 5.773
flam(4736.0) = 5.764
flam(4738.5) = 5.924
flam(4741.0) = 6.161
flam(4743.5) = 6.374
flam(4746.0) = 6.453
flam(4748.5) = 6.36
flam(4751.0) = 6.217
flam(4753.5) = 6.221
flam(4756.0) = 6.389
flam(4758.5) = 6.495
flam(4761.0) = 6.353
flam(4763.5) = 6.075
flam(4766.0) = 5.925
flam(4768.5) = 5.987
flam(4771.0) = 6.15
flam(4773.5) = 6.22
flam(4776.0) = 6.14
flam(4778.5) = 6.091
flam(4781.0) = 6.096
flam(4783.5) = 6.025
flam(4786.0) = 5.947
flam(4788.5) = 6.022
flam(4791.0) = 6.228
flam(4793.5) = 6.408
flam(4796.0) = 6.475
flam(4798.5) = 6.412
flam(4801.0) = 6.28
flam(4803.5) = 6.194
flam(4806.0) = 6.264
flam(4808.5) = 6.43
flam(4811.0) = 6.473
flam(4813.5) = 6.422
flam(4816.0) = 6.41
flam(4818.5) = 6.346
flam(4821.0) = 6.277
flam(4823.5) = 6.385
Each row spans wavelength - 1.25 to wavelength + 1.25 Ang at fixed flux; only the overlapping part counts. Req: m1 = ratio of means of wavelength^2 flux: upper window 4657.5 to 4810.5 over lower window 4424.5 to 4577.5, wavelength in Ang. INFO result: 1.2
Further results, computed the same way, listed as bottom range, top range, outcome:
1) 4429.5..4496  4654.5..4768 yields 1.24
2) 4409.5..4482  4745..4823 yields 1.37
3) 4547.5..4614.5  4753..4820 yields 1.19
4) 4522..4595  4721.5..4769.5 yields 1.19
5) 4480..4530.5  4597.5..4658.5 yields 1.09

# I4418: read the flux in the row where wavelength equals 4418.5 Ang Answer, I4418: 5.643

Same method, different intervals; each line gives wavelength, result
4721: 6.066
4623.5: 5.936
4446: 5.424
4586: 5.444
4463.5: 5.256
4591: 5.56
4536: 5.45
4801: 6.28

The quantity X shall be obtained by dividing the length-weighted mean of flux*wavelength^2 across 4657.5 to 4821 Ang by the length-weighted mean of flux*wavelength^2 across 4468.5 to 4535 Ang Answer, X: 1.2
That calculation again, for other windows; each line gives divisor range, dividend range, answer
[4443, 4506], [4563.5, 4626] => 1.12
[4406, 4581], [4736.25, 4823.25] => 1.28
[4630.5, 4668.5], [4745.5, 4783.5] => 1.12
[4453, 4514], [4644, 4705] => 1.13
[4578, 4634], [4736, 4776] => 1.14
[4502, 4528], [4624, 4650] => 1.05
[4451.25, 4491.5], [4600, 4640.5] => 1.17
